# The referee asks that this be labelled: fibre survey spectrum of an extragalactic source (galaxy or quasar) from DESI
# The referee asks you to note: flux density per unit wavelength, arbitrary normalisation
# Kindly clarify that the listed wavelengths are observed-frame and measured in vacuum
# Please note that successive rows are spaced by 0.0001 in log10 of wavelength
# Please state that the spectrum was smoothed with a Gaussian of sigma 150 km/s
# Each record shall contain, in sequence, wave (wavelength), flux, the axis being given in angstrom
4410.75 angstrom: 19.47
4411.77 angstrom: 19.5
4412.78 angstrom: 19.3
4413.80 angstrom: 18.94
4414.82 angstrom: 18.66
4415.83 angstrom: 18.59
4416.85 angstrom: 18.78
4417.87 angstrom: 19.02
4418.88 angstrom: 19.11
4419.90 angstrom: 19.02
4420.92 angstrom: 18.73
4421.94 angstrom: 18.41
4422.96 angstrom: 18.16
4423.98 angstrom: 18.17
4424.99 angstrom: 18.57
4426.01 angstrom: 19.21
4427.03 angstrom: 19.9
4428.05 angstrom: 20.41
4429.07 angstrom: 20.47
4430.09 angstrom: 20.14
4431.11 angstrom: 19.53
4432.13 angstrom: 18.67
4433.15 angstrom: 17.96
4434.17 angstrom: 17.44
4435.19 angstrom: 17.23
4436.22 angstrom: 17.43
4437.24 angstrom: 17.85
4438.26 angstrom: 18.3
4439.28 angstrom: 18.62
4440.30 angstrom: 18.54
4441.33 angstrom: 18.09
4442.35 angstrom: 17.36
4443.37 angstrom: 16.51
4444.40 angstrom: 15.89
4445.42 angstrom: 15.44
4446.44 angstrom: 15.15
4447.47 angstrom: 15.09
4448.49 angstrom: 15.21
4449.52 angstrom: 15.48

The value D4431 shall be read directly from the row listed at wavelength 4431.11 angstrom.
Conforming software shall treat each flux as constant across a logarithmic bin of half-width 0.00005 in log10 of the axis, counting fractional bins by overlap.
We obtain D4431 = 19.53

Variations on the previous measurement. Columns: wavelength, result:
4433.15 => 17.96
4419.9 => 19.02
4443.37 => 16.51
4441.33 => 18.09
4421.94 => 18.41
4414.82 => 18.66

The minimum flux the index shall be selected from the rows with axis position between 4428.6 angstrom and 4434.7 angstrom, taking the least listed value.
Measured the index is 17.44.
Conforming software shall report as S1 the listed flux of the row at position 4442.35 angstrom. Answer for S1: 17.36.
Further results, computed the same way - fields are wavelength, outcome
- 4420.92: 18.73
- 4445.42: 15.44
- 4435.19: 17.23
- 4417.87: 19.02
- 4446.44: 15.15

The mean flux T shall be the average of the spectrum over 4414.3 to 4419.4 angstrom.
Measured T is 18.8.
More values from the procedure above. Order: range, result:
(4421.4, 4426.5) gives 18.5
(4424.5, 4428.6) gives 19.5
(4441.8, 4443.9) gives 16.9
